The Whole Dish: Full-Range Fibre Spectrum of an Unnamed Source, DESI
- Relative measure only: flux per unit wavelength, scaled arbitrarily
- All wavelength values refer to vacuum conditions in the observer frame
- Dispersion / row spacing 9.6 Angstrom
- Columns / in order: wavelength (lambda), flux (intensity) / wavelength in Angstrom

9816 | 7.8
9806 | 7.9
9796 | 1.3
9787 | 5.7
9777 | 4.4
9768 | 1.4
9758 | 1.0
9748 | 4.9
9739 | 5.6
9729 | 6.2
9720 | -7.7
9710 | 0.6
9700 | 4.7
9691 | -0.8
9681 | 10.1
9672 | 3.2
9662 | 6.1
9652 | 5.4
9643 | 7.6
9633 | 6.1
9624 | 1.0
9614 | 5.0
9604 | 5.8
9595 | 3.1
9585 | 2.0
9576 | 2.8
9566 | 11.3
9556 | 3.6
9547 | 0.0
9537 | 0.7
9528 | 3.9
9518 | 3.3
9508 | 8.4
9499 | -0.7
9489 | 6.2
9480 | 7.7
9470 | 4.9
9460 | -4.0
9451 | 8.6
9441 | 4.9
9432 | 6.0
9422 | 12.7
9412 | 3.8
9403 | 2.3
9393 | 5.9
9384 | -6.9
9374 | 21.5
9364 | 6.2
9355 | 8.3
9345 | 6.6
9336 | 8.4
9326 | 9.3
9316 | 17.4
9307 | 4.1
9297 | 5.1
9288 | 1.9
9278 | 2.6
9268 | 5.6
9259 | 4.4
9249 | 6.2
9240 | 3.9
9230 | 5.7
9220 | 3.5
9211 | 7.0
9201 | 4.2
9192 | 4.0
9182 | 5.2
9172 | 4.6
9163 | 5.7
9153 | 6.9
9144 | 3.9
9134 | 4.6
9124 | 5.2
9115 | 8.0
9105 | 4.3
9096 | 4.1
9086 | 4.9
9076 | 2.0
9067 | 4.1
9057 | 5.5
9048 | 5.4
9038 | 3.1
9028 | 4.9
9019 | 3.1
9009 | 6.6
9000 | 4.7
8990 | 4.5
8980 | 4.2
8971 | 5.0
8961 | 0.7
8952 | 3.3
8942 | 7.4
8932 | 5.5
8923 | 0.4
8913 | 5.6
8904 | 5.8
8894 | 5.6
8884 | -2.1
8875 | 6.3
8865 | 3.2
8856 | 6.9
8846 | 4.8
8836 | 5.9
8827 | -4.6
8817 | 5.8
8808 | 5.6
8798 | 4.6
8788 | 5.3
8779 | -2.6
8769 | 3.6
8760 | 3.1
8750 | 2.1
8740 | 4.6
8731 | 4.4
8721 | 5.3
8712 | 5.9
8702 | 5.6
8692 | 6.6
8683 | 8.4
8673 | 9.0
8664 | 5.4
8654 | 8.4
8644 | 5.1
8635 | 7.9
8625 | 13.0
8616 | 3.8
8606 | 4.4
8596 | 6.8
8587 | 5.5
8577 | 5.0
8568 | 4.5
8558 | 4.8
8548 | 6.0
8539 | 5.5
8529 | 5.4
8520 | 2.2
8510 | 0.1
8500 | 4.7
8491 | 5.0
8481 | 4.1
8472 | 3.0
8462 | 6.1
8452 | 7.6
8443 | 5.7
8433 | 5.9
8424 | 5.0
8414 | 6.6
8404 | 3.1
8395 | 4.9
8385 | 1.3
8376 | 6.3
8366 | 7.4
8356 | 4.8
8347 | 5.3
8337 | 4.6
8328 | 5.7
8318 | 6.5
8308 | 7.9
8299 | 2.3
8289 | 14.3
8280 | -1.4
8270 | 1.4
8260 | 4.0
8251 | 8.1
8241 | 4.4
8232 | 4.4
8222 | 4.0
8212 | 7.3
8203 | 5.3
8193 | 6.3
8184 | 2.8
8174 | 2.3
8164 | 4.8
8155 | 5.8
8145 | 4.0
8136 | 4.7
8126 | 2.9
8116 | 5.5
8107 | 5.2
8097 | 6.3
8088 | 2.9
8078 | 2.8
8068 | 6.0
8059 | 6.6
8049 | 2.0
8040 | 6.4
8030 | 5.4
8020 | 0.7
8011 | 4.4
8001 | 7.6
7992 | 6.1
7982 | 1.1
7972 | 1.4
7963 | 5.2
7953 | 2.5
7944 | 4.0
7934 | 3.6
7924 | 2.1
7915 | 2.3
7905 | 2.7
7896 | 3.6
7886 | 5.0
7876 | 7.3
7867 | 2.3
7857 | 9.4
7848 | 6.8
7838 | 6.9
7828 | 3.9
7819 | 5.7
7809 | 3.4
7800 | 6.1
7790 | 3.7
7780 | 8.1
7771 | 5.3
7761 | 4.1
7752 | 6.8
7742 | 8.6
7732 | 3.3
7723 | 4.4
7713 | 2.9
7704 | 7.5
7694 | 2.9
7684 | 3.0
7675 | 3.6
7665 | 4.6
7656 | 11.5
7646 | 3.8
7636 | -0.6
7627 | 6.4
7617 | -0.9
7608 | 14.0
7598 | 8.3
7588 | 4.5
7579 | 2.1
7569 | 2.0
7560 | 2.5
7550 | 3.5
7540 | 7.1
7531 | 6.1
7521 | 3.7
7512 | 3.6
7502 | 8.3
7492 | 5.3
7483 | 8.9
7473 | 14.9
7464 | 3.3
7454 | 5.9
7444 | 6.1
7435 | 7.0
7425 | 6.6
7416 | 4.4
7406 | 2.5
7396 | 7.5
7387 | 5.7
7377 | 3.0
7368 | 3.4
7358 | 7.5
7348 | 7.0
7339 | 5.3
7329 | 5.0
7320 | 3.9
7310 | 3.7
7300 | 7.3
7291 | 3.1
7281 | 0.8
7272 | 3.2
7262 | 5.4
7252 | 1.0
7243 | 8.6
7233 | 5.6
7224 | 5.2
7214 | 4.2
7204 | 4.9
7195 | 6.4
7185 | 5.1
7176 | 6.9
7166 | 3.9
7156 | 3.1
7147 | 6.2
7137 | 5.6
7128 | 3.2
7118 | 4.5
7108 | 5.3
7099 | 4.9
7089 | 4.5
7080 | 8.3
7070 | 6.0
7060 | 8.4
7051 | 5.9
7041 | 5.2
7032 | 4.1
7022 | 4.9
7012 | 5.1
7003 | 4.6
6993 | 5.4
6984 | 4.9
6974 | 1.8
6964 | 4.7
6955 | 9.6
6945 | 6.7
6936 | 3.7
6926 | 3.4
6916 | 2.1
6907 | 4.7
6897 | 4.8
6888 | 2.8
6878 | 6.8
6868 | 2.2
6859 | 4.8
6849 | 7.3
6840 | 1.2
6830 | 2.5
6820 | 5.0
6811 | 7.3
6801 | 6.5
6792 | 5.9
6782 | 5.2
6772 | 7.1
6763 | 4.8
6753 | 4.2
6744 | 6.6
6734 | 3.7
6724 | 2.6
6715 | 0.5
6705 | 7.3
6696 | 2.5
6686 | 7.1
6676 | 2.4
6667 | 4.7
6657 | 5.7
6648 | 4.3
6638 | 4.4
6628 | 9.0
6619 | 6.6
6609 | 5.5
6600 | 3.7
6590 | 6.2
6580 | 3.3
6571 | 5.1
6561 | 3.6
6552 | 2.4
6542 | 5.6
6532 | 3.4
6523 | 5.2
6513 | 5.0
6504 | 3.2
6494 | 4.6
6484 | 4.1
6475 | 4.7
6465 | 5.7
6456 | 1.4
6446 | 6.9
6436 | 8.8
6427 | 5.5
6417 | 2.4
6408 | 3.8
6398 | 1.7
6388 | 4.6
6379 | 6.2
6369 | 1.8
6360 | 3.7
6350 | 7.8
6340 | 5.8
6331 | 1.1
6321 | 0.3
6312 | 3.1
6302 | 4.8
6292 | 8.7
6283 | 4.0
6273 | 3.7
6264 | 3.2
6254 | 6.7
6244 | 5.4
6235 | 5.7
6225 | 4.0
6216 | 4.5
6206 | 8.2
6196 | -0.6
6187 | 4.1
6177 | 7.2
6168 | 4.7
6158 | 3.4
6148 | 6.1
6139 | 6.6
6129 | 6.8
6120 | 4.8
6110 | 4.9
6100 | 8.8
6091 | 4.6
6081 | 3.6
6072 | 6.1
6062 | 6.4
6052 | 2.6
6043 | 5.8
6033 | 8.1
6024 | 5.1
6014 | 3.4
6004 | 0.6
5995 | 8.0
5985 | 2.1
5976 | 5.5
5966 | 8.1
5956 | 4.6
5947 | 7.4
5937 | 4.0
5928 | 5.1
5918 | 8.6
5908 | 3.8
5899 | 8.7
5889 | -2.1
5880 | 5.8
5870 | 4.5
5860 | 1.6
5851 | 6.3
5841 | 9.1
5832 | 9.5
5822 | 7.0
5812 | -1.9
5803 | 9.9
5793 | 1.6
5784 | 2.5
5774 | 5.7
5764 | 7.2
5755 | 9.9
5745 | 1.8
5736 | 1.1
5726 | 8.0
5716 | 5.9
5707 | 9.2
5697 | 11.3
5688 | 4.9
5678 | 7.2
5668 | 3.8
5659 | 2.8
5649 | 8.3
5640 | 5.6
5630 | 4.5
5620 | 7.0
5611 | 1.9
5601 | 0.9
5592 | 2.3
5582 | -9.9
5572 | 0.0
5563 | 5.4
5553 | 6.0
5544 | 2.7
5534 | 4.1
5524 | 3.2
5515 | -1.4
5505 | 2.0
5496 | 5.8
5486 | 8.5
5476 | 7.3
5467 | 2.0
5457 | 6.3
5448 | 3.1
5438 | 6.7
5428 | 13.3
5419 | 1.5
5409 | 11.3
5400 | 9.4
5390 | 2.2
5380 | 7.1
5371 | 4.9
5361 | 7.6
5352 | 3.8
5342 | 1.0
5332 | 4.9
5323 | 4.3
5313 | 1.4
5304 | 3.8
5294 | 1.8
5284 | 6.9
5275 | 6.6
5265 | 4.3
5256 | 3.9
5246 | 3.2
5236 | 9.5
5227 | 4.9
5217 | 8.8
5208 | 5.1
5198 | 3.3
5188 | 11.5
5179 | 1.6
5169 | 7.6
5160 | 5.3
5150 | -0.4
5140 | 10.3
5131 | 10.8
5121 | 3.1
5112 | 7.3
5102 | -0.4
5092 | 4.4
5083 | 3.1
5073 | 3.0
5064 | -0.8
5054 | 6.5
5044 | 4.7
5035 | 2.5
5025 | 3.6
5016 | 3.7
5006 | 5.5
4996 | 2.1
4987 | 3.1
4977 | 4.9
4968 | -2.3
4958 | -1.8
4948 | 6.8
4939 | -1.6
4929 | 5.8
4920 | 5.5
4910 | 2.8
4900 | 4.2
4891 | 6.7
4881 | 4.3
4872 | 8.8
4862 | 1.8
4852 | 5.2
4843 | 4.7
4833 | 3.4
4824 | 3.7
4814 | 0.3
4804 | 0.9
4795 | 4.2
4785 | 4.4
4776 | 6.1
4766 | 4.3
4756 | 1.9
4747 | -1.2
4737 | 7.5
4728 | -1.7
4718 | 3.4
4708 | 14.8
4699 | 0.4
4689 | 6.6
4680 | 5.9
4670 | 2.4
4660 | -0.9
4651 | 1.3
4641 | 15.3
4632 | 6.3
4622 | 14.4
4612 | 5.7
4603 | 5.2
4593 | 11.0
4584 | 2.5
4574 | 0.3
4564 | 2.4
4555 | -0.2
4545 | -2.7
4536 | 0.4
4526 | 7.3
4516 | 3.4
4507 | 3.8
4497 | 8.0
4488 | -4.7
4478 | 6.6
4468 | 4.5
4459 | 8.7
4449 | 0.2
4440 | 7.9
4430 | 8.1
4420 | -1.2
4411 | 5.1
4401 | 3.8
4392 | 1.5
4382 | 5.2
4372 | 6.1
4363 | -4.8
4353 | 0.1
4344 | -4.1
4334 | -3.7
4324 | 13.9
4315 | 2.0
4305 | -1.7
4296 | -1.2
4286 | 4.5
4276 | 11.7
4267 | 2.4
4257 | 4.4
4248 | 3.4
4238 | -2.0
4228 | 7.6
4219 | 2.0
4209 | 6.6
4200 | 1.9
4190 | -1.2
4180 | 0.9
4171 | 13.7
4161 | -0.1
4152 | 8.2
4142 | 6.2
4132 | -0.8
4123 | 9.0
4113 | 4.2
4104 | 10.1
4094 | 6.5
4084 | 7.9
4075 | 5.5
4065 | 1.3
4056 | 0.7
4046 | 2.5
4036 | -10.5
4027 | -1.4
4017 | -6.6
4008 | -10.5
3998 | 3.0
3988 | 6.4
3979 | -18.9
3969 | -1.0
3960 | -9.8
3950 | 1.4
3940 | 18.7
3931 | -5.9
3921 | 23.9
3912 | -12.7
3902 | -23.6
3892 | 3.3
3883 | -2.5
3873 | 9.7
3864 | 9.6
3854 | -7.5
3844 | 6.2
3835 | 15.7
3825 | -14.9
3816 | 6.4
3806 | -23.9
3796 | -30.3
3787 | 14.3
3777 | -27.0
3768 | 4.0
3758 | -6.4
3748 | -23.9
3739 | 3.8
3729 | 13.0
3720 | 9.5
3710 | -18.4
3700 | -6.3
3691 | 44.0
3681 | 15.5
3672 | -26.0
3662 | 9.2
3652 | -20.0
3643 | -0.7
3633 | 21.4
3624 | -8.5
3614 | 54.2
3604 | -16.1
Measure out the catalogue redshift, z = 0.14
